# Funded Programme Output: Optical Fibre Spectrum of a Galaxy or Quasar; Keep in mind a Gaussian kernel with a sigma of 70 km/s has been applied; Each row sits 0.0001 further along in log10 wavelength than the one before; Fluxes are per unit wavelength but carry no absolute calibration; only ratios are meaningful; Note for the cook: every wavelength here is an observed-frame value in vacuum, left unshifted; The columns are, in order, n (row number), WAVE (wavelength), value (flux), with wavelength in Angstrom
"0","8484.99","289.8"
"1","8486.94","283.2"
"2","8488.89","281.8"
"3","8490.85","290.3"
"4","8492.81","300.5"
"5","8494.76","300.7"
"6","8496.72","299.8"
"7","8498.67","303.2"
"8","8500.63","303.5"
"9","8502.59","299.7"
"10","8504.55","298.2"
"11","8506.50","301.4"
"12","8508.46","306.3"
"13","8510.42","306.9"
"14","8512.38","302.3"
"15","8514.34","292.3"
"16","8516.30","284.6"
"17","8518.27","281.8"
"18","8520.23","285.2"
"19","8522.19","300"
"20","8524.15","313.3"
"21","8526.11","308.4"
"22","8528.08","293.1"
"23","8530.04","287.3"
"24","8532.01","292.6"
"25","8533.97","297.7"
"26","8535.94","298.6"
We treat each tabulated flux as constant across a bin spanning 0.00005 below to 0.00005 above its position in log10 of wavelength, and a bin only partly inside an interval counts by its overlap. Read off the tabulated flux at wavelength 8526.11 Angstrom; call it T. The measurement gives 308.4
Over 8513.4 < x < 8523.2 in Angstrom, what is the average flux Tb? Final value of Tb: 289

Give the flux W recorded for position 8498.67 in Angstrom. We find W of 303.2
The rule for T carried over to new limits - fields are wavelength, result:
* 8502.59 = 299.7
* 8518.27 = 281.8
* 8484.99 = 289.8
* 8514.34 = 292.3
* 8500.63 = 303.5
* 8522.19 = 300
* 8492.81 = 300.5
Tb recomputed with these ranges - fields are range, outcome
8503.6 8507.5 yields 300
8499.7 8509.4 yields 302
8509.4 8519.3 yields 293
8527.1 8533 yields 291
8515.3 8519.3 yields 283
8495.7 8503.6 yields 301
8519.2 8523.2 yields 293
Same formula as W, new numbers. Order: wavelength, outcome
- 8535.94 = 298.6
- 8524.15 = 313.3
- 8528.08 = 293.1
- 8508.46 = 306.3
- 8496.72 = 299.8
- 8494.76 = 300.7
